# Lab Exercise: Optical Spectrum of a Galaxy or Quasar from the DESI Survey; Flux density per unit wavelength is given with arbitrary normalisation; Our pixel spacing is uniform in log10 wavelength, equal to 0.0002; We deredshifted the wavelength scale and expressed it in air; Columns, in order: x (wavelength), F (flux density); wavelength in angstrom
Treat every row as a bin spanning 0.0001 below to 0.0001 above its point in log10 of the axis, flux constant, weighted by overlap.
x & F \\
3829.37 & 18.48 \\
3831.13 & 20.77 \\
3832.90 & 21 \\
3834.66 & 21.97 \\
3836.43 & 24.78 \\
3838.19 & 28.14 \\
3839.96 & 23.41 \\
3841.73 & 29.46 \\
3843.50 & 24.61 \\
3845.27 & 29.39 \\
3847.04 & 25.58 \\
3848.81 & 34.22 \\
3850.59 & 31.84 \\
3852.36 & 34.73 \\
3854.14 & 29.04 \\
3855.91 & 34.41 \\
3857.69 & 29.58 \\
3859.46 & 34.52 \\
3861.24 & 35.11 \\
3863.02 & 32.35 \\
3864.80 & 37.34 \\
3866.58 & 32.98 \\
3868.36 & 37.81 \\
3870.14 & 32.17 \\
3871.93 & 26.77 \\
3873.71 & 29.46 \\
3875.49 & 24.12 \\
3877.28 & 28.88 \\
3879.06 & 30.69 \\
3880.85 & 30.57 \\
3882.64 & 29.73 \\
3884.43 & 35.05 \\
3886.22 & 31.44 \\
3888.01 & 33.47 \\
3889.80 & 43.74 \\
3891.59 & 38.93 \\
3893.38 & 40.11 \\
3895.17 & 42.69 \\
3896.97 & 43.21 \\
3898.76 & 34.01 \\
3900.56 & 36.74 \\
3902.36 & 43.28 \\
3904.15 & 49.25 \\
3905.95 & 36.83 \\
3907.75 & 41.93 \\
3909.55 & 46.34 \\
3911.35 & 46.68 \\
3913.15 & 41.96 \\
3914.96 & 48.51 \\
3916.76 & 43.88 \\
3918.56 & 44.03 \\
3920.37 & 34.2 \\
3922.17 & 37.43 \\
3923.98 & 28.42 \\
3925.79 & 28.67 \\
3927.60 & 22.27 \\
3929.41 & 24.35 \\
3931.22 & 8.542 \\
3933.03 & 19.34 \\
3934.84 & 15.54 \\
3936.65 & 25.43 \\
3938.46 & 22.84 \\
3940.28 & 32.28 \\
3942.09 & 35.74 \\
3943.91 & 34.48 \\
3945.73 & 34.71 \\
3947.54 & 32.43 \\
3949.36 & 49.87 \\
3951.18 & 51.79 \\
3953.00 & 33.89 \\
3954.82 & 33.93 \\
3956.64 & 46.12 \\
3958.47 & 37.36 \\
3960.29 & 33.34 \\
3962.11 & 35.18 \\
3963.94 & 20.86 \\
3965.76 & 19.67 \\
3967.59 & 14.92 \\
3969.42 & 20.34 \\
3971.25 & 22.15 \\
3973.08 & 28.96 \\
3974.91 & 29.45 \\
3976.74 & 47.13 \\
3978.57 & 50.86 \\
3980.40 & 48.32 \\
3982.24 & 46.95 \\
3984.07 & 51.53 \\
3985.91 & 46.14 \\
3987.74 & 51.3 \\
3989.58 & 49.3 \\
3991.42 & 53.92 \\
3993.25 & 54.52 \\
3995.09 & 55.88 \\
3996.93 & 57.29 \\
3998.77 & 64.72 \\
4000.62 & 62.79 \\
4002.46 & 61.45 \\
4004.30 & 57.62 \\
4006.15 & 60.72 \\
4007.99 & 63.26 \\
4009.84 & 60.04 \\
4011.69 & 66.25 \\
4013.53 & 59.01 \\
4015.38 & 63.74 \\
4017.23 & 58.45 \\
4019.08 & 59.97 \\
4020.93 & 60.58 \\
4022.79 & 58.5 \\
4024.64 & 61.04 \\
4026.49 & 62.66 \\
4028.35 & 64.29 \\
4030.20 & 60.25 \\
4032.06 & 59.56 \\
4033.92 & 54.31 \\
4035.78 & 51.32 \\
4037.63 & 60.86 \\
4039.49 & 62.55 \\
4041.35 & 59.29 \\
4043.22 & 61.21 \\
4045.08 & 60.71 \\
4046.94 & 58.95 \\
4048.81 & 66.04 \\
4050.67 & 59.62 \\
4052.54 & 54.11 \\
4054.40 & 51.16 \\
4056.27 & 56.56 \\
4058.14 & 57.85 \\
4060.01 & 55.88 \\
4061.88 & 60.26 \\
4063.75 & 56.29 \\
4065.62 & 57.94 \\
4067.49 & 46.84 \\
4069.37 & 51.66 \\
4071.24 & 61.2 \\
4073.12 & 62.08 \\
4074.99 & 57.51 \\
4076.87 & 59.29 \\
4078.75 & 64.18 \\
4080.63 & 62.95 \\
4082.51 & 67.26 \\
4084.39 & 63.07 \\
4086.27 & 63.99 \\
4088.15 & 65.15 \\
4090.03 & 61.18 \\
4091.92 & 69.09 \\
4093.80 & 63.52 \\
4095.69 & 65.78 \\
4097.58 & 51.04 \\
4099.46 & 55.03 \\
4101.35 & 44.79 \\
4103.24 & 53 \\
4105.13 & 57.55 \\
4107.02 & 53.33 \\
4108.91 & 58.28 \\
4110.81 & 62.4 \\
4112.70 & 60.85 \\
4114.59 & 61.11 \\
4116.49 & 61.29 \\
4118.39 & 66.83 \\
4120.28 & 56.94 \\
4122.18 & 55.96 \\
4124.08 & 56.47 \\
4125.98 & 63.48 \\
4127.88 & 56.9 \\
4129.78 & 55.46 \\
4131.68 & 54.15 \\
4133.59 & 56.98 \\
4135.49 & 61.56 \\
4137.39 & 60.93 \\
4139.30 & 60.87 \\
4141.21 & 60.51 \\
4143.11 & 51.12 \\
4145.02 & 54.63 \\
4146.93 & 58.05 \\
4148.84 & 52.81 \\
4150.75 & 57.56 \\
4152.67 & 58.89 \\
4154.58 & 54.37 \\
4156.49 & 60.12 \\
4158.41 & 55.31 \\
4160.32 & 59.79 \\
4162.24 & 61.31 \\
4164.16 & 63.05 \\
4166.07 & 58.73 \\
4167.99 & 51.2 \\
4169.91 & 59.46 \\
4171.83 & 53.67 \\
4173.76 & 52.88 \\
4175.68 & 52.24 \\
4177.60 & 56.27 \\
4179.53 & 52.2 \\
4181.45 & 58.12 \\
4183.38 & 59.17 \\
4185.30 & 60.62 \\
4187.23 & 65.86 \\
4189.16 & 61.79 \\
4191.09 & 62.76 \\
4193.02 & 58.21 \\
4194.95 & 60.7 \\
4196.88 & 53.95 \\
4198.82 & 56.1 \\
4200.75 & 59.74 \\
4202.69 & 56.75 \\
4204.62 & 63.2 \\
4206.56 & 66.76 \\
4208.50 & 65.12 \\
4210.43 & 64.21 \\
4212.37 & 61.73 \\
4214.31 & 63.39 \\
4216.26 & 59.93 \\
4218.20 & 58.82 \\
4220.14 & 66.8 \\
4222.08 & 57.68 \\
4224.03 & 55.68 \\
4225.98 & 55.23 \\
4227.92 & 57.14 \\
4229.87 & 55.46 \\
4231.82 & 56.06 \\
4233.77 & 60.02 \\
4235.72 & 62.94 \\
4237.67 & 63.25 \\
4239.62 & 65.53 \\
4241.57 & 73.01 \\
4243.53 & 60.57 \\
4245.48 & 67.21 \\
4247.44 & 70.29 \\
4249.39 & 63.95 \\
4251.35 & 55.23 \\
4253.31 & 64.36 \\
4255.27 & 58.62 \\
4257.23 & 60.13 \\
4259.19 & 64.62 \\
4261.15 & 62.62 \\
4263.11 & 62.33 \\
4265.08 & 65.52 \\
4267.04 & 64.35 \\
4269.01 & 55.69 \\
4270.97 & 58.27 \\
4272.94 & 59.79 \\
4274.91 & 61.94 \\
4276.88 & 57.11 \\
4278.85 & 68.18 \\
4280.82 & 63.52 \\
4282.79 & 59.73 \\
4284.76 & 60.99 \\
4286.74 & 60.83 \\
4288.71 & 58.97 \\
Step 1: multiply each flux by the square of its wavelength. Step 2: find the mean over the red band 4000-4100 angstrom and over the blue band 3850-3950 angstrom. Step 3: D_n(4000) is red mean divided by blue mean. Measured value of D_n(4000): 1.90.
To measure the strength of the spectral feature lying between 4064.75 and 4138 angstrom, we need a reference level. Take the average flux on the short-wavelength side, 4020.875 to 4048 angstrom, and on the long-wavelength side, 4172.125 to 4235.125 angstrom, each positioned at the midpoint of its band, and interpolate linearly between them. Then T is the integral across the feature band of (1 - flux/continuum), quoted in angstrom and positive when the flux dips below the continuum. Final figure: 0.4 angstrom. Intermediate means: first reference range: 59.7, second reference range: 59.2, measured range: 59.1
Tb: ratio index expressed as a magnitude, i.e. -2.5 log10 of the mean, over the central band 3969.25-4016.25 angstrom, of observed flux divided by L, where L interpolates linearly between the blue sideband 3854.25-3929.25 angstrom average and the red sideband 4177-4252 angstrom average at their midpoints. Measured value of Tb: -0.18 mag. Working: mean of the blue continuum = 35.9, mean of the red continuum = 60.9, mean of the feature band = 51.8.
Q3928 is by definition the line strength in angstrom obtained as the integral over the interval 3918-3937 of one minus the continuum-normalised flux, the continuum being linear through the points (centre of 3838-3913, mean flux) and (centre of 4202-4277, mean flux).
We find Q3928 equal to 6.1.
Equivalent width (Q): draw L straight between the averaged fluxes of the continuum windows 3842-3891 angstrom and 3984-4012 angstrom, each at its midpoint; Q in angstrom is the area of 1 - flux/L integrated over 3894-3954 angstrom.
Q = 9.7 angstrom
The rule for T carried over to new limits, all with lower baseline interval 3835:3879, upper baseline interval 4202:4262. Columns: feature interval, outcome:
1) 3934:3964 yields 3.0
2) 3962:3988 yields 3.4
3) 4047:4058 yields -2.6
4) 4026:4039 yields -4.0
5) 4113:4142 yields -3.4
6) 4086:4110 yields -3.8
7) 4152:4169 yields -0.7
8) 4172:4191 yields 0.0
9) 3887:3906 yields -3.7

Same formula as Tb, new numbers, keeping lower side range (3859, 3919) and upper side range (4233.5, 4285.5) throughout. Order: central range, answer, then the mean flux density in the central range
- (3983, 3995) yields -0.17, 51.4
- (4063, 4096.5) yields -0.21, 61.1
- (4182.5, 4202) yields -0.03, 59.8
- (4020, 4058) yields -0.24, 59.1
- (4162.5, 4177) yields 0.01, 56.2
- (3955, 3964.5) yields 0.20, 35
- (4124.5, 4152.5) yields -0.06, 57.5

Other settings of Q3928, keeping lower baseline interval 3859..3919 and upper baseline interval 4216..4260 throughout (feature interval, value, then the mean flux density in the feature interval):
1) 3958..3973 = 6.1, 25.3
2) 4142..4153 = 0.0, 55.4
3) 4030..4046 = -3.8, 58.8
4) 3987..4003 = -4.4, 56.7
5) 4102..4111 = -0.6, 56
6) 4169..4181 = 0.5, 54.6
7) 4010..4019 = -3.1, 61.6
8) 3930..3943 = 5.7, 22.9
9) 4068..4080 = -2.1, 58.9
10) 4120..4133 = -0.8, 57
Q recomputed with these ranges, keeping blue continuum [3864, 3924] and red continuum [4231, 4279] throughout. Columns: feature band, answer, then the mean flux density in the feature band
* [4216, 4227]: 0.2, 59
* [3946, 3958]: 0.1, 40.8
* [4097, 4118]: -1.8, 56.6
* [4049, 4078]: -4.6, 56.8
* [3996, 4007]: -3.9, 60.7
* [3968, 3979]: 2.9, 31.5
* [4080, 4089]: -2.5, 64.6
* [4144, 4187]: -0.6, 57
